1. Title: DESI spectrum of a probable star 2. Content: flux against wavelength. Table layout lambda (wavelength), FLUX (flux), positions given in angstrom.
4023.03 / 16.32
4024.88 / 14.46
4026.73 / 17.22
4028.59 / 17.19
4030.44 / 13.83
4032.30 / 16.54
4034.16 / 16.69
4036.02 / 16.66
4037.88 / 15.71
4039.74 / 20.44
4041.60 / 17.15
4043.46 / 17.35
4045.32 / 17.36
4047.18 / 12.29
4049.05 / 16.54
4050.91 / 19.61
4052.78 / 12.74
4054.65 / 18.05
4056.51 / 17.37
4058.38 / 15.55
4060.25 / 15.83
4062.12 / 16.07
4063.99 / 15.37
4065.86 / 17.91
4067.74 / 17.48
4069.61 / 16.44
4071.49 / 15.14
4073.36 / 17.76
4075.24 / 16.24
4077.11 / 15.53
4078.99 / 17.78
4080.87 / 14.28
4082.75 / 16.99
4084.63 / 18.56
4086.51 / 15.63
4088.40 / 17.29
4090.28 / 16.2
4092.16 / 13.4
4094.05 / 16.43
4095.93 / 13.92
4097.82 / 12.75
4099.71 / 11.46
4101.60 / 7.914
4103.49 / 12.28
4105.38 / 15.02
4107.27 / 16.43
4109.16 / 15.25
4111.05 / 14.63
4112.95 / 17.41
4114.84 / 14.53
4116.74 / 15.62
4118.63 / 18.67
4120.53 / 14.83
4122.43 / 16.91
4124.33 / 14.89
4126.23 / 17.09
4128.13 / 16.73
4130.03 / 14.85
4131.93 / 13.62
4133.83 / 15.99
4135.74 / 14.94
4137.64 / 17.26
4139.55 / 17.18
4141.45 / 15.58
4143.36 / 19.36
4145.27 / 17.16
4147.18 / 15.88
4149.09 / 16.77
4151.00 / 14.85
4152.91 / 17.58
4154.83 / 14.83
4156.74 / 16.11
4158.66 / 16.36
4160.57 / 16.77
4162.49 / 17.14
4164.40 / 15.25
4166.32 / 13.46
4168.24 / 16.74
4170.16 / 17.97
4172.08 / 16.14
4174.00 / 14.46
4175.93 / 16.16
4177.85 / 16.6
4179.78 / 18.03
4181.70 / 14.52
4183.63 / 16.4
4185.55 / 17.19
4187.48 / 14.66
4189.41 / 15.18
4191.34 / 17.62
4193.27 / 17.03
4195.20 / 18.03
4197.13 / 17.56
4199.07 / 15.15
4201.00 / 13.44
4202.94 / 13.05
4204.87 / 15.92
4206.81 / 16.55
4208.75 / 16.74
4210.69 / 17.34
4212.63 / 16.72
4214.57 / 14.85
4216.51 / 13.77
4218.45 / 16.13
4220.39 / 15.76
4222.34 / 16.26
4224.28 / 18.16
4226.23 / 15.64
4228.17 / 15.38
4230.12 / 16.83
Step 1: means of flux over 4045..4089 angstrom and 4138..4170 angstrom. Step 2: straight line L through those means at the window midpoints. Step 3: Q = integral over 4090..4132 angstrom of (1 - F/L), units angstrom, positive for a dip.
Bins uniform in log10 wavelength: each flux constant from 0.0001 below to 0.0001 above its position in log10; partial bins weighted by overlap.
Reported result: 4.0 angstrom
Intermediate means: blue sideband 16.4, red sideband 16.4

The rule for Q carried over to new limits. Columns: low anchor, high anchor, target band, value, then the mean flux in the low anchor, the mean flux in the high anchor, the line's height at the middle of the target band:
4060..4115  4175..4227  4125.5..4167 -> -1.0 angstrom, 15.4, 16.1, 15.8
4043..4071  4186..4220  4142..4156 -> -0.5 angstrom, 16.4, 15.9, 16.1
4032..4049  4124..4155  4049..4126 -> 3.7 angstrom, 16.7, 16.2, 16.5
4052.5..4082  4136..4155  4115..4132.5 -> 0.7 angstrom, 16.3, 16.7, 16.6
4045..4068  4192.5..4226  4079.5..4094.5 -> 0.1 angstrom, 16.3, 16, 16.2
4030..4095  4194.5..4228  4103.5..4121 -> 0.6 angstrom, 16.4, 15.9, 16.3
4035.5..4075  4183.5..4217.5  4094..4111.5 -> 3.2 angstrom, 16.6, 15.9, 16.4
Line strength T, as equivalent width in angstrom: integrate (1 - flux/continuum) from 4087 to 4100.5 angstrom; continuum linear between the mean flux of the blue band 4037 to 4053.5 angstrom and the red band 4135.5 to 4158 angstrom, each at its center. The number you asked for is 1.6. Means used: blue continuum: 16.6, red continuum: 16.5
